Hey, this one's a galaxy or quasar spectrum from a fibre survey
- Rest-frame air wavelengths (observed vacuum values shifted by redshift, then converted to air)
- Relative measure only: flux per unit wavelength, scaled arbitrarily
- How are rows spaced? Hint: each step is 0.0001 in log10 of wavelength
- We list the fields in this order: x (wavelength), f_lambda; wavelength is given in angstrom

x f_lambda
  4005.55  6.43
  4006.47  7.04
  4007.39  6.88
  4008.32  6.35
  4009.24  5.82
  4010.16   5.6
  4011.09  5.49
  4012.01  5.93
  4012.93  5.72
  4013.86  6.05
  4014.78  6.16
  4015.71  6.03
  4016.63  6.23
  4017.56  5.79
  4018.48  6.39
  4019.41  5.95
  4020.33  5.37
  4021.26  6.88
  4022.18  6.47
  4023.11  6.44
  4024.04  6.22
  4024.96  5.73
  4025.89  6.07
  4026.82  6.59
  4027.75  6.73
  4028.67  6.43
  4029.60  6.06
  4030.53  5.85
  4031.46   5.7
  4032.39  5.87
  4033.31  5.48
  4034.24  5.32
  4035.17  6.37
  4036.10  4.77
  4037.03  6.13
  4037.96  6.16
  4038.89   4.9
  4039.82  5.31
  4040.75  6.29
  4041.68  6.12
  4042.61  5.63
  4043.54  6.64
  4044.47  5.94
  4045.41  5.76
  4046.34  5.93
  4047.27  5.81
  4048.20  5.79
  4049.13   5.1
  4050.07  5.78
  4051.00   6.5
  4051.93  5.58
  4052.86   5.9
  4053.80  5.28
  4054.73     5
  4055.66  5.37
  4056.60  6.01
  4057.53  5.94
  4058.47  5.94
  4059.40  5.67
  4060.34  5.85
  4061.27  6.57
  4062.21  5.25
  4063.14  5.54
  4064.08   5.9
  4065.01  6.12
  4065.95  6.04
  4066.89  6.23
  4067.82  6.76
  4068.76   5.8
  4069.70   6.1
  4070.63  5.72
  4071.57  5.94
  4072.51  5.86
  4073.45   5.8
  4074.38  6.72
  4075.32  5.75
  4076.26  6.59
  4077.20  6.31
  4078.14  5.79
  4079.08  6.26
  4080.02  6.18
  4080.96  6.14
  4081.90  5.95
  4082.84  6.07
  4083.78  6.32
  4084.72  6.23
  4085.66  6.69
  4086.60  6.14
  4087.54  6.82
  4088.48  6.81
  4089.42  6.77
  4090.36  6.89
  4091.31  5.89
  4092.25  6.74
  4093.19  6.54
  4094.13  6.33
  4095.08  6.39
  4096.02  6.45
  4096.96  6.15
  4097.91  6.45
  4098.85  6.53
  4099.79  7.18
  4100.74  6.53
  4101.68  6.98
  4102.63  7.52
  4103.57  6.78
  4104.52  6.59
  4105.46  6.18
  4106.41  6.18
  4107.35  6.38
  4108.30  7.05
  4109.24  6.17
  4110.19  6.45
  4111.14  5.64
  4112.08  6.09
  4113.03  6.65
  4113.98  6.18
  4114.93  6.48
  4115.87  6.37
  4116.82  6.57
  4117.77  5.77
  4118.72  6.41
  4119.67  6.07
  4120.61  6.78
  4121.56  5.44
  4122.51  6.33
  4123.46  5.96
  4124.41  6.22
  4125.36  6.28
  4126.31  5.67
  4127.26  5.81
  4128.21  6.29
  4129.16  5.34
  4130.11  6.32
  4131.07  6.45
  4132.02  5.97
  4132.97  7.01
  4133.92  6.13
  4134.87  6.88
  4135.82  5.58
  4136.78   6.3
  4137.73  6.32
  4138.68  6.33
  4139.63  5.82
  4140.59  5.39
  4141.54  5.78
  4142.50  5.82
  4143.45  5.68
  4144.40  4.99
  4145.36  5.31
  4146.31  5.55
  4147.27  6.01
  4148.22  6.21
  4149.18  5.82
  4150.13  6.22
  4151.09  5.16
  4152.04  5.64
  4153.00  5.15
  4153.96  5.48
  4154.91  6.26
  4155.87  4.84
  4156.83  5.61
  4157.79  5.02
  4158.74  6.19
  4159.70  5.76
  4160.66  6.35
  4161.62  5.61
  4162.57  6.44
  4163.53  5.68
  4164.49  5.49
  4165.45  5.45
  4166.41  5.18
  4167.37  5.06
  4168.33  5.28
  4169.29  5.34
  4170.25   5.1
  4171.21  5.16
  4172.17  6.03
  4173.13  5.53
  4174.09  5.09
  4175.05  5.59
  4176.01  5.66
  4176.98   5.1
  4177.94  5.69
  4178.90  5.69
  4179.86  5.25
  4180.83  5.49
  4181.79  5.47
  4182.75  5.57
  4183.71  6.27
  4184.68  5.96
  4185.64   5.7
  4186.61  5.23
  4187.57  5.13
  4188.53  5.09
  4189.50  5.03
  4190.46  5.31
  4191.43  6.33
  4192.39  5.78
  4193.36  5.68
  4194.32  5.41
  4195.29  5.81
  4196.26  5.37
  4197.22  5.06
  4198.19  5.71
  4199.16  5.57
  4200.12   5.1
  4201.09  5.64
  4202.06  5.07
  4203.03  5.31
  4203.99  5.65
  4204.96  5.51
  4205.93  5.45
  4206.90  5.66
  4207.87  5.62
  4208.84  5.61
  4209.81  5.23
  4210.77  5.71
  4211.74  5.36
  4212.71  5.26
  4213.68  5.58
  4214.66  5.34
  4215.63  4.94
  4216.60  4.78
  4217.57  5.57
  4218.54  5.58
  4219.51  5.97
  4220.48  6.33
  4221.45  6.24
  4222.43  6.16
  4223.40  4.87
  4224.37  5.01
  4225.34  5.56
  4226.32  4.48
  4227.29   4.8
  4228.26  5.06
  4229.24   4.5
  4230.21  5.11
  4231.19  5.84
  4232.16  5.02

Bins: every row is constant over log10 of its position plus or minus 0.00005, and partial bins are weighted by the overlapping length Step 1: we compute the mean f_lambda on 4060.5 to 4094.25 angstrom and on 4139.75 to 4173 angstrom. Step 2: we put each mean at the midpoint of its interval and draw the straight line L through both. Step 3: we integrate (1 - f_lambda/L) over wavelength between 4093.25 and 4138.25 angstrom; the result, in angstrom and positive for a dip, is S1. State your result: -3.2 angstrom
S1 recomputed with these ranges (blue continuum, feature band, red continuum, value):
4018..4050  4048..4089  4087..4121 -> 1.4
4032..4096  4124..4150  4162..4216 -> -1.3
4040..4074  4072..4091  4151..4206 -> -1.6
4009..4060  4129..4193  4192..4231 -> -1.5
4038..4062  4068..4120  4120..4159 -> -4.6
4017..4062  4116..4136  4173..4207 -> -1.8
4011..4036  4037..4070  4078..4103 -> 2.1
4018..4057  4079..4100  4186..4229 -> -2.5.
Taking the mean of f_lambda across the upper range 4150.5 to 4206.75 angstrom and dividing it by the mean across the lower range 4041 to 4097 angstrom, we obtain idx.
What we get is 0.91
